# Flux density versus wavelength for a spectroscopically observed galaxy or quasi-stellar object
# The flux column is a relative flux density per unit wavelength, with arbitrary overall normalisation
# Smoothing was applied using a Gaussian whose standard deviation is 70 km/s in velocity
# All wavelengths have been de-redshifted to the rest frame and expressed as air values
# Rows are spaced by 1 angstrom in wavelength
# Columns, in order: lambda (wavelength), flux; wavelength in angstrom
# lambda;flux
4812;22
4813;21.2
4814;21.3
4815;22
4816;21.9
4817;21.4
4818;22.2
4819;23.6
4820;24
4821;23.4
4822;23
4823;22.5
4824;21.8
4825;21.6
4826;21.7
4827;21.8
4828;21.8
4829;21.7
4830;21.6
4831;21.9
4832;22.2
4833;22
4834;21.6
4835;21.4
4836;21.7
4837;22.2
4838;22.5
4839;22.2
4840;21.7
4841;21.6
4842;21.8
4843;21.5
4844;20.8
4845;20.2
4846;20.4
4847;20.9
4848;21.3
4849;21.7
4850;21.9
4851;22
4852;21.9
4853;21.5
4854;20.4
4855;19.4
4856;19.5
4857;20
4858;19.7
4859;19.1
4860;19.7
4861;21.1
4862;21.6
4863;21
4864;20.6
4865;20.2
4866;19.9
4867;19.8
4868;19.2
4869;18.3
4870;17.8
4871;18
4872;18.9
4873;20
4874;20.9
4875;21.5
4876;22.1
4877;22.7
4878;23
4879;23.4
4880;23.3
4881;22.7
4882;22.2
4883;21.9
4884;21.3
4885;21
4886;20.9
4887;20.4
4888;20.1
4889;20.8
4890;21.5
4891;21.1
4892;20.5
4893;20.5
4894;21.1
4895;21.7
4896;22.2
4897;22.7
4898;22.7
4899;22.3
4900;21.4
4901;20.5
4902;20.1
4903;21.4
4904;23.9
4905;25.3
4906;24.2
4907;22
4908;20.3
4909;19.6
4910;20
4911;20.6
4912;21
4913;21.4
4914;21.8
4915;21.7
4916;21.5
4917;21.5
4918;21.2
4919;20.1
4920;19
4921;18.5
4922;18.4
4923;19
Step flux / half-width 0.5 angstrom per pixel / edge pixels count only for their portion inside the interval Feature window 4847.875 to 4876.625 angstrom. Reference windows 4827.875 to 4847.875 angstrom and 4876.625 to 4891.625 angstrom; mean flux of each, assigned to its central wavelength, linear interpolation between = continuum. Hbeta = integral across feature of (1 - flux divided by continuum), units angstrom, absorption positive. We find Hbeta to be 1.8 angstrom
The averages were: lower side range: 21.6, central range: 20.3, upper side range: 21.7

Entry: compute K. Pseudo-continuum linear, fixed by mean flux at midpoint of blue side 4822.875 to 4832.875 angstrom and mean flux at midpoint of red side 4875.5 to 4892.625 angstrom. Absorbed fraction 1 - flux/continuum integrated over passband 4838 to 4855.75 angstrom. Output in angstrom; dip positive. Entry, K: 0.4 angstrom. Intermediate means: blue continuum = 21.8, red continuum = 21.7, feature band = 21.3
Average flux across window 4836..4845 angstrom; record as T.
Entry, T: 21.7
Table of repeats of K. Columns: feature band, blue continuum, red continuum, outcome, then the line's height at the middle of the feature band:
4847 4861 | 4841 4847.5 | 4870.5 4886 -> 0.3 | 21.1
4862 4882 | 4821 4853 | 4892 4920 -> 0.8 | 21.6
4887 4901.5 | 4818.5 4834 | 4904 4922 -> 0.0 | 21.4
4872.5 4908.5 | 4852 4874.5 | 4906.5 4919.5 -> -2.3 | 20.5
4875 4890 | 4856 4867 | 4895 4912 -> -0.6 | 21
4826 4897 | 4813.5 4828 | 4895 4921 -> 2.7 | 21.9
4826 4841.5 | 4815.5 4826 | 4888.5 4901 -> 0.3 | 22.3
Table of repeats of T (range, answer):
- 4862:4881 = 20.7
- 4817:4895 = 21.2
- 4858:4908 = 21.2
